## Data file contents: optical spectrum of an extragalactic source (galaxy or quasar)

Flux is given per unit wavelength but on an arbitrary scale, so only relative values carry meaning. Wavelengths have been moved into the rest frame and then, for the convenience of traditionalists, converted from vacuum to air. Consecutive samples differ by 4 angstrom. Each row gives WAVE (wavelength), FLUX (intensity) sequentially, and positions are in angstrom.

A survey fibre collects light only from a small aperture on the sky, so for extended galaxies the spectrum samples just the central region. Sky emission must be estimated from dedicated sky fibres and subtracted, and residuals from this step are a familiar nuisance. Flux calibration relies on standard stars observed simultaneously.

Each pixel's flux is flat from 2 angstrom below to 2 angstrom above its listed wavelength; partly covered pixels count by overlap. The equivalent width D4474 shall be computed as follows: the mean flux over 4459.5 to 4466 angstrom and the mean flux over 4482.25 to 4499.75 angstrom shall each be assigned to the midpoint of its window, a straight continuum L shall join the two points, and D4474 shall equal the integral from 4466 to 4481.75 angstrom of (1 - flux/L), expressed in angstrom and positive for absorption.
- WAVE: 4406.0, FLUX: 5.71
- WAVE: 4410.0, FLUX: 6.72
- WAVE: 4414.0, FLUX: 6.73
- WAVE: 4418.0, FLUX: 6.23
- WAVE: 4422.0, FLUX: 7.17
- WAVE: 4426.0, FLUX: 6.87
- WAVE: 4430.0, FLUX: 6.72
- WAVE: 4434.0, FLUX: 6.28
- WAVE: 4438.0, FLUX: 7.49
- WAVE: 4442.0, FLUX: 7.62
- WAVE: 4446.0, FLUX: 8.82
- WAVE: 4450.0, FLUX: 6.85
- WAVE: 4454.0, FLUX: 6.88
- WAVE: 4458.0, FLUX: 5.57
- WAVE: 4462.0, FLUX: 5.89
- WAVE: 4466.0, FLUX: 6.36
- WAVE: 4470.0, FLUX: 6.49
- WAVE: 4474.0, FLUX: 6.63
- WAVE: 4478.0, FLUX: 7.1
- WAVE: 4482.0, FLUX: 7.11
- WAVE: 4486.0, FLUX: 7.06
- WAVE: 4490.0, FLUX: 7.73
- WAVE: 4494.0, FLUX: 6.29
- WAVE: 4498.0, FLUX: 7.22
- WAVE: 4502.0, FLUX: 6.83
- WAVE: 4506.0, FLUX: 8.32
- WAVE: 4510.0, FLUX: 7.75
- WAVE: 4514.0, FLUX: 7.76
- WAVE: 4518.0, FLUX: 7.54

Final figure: -0.7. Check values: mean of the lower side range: 6.01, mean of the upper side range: 7.08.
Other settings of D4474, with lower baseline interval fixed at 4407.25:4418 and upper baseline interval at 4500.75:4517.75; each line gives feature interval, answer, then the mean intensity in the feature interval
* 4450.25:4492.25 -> 3.3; 6.69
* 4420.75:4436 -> 0.0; 6.74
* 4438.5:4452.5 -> -1.5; 7.7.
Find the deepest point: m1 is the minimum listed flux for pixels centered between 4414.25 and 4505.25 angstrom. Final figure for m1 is 5.57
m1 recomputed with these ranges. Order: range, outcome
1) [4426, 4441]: 6.28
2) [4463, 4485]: 6.36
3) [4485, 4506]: 6.29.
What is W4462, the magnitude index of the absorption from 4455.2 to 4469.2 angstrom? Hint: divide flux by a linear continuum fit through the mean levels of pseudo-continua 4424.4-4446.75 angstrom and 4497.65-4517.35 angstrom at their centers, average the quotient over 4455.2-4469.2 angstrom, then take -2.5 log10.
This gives 0.22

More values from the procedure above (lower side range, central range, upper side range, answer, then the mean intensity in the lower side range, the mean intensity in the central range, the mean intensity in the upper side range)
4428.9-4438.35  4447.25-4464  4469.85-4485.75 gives 0.07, 6.73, 6.41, 6.9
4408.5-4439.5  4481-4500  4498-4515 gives 0.05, 6.77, 7.08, 7.61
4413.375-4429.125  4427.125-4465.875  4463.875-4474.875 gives -0.04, 6.75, 6.88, 6.47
